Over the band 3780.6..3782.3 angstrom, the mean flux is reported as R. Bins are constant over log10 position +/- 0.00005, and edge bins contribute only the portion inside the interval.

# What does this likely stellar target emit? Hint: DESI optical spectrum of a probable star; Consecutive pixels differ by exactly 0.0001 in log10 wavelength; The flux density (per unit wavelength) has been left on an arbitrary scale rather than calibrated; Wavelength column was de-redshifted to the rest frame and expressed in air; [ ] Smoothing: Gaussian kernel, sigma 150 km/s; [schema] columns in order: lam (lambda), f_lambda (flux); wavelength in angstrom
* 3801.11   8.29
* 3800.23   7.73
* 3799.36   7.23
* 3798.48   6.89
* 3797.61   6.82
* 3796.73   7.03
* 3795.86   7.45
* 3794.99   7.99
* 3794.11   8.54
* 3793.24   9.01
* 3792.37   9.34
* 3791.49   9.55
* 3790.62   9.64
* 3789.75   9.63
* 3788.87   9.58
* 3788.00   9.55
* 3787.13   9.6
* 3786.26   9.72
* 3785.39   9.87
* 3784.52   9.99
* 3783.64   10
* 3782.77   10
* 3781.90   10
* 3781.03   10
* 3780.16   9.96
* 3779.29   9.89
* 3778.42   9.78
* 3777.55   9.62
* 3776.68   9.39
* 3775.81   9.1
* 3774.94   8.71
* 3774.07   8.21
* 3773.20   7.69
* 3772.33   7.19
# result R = 10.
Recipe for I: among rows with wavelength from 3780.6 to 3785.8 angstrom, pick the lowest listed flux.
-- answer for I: 9.87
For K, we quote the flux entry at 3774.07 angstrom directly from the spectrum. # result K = 8.21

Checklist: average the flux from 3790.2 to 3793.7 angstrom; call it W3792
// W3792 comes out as 9.39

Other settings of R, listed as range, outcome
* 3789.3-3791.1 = 9.62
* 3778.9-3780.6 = 9.93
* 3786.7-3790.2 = 9.59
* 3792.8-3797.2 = 8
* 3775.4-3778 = 9.37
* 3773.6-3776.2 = 8.64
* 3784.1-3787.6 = 9.81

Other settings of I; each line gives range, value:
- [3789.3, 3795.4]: 7.99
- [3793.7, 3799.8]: 6.82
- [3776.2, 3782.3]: 9.39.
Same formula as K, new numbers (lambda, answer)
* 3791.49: 9.55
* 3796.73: 7.03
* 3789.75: 9.63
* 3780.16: 9.96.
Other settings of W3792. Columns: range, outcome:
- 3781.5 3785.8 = 9.96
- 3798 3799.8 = 7.07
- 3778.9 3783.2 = 9.98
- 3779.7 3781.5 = 9.99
